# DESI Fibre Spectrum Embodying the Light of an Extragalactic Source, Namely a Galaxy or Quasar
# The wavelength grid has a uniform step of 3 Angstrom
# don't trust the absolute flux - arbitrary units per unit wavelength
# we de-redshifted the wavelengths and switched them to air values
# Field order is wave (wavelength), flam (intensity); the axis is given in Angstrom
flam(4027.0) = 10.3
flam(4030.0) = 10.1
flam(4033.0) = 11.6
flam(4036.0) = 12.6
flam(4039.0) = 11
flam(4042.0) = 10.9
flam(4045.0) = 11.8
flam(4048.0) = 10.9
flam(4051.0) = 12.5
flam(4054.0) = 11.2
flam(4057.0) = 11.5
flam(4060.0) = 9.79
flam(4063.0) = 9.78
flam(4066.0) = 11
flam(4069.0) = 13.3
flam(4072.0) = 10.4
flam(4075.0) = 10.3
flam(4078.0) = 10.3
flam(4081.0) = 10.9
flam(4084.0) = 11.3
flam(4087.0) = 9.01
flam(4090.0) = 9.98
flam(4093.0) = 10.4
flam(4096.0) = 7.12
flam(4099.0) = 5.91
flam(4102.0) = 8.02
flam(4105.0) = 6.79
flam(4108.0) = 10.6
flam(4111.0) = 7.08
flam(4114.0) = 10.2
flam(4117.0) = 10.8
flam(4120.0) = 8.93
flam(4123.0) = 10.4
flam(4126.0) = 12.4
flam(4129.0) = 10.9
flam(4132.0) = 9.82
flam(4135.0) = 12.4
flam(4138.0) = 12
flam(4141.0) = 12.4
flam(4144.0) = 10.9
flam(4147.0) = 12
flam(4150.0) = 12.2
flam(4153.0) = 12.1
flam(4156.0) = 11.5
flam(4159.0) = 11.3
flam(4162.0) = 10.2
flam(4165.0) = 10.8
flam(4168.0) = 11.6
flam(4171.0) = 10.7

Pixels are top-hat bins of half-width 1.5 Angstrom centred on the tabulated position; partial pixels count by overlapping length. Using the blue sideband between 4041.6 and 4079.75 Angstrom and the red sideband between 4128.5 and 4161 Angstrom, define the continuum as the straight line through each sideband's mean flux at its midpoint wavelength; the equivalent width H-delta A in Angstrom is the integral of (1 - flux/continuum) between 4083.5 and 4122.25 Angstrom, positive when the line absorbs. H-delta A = 8.3 Angstrom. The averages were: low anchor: 11.1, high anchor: 11.6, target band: 8.9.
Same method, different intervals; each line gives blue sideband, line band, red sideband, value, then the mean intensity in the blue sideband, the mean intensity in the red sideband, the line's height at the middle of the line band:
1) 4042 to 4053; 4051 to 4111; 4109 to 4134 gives 6.0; 11.6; 10.1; 10.9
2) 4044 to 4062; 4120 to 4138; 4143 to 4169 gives 0.5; 11.2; 11.4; 11.4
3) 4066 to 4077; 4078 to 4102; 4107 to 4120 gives 3.0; 11.2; 9.55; 10.5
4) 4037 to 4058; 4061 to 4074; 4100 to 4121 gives -0.5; 11.4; 8.85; 10.6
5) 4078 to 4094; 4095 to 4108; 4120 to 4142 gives 4.0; 10.3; 11.3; 10.6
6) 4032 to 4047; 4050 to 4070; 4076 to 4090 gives -0.4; 11.6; 10.3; 11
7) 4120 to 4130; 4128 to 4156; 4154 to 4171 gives -1.7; 10.9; 11.1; 11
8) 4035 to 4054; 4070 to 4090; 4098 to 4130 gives 0.0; 11.6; 9.3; 10.4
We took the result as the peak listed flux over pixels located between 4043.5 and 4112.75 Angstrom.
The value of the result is 13.3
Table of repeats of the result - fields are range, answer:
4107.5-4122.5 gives 10.8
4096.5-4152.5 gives 12.4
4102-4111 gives 10.6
